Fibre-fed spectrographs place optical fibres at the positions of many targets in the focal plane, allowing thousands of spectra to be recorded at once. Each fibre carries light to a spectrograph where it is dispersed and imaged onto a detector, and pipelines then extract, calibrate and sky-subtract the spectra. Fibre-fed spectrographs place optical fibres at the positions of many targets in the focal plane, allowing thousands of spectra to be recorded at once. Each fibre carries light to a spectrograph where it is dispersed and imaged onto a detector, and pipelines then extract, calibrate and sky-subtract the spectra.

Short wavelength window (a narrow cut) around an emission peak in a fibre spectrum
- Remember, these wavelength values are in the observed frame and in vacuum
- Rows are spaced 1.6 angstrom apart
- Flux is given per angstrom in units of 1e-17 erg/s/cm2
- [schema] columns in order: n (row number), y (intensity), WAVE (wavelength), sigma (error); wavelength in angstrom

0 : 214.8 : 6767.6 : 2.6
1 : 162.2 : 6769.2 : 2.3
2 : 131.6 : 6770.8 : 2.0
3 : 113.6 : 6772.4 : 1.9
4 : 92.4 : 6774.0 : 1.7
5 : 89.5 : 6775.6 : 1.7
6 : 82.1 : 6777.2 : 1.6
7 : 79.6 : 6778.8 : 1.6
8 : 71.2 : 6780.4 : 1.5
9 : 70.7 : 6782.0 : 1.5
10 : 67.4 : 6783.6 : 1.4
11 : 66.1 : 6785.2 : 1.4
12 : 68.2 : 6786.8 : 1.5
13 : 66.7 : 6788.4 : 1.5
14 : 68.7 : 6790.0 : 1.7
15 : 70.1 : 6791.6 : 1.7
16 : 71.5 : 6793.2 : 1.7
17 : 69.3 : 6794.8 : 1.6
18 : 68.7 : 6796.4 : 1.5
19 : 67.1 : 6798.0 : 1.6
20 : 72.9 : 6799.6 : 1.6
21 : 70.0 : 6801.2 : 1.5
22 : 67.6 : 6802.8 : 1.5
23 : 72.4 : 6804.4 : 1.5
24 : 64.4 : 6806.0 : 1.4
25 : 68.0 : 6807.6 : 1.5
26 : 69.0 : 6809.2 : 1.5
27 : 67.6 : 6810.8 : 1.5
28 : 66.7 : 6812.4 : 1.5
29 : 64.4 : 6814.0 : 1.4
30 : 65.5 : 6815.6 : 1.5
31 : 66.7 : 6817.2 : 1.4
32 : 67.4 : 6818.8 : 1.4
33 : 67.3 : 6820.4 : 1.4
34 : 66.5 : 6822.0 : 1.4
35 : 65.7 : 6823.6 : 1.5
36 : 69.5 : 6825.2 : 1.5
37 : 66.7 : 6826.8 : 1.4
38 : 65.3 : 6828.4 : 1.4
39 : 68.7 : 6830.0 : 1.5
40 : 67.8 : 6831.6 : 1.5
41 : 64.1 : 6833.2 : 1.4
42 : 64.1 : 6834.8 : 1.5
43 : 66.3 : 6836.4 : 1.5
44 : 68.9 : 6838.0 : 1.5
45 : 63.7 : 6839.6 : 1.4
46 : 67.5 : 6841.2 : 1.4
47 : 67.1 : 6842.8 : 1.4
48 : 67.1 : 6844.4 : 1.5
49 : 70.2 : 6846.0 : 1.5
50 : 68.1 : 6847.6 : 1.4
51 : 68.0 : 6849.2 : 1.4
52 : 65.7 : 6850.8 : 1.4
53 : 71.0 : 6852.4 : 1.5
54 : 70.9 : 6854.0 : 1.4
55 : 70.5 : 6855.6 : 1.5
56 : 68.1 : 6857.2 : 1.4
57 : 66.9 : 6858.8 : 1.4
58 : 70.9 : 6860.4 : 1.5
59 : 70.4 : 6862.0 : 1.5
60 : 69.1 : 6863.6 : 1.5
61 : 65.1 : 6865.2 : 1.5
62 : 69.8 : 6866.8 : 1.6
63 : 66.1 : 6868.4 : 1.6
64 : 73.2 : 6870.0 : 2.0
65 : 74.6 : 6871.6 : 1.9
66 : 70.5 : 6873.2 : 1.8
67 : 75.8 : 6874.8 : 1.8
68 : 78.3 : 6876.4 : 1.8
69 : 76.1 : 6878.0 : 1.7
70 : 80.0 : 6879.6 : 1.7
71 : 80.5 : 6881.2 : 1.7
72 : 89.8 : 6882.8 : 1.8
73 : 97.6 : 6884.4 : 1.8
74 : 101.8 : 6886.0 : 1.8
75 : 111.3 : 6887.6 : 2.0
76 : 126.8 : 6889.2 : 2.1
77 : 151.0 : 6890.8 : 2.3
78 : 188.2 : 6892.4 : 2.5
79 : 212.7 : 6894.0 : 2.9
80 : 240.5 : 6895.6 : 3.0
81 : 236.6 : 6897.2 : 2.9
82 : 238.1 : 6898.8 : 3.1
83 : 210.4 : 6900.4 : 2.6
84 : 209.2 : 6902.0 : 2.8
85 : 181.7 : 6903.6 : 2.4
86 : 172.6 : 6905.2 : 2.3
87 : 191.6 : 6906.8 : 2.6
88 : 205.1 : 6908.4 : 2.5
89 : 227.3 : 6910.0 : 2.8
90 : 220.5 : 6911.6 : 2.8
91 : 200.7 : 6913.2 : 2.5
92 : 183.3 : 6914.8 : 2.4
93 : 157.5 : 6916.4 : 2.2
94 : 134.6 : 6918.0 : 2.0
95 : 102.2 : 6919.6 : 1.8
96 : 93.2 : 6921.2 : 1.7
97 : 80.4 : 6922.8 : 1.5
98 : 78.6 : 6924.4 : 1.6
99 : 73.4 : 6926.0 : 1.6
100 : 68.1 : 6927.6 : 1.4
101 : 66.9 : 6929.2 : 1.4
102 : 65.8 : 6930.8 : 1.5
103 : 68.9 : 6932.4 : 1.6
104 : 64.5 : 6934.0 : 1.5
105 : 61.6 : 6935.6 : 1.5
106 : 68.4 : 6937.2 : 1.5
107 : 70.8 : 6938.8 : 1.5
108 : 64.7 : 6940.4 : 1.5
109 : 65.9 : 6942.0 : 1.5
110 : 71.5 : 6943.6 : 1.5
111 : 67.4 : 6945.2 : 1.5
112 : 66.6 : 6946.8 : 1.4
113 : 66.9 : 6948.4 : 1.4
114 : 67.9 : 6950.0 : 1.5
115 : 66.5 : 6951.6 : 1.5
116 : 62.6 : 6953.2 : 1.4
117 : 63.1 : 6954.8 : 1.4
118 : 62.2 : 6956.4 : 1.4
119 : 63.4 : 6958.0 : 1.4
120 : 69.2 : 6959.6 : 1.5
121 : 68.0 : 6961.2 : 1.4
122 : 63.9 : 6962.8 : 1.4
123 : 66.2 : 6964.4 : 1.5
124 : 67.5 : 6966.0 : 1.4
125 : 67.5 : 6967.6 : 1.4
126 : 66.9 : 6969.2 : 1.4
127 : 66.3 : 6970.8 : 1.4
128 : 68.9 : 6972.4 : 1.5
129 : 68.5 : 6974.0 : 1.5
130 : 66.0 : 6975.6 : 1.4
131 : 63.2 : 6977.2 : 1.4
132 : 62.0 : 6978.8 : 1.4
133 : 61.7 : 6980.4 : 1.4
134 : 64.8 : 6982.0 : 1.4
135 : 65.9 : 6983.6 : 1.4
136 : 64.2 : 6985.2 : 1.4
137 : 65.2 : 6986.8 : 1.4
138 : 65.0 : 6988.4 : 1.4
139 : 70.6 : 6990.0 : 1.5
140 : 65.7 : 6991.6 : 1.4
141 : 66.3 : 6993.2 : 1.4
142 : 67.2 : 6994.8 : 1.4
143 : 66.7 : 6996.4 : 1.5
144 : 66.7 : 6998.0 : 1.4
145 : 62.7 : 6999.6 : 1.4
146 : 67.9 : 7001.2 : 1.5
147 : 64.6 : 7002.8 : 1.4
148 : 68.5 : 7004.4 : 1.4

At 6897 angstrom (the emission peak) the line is [S II] 6716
